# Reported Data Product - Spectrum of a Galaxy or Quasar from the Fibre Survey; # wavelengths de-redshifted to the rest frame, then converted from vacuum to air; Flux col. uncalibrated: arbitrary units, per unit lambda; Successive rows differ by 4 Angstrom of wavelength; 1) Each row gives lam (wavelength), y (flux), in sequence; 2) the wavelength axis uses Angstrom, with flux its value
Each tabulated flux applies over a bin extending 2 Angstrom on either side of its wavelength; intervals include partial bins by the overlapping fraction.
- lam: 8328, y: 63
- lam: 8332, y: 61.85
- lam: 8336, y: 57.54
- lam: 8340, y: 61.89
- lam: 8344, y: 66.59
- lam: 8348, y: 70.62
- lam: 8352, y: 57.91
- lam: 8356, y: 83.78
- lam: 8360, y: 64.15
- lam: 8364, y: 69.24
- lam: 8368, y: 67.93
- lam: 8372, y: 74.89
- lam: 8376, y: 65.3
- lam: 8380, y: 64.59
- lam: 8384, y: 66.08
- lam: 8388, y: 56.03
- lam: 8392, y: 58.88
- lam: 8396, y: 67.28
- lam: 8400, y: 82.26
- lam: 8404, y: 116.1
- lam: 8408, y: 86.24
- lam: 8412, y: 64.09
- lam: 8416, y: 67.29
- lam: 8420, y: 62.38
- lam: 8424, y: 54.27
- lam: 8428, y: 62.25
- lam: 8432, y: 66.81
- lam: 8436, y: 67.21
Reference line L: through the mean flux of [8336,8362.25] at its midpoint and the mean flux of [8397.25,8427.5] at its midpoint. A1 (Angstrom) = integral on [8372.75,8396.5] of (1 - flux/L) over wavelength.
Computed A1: 2.68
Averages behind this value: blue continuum 66.7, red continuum 75.2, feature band 63.4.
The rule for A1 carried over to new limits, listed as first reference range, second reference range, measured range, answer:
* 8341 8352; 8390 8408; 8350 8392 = 3.7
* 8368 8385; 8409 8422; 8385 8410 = -3.9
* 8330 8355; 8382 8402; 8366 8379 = -0.8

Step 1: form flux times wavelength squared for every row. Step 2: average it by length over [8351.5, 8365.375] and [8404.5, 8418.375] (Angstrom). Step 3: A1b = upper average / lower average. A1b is 1.1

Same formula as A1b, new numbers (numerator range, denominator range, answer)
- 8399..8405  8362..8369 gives 1.46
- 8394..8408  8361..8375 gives 1.27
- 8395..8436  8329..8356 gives 1.15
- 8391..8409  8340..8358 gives 1.22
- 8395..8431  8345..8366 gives 1.08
